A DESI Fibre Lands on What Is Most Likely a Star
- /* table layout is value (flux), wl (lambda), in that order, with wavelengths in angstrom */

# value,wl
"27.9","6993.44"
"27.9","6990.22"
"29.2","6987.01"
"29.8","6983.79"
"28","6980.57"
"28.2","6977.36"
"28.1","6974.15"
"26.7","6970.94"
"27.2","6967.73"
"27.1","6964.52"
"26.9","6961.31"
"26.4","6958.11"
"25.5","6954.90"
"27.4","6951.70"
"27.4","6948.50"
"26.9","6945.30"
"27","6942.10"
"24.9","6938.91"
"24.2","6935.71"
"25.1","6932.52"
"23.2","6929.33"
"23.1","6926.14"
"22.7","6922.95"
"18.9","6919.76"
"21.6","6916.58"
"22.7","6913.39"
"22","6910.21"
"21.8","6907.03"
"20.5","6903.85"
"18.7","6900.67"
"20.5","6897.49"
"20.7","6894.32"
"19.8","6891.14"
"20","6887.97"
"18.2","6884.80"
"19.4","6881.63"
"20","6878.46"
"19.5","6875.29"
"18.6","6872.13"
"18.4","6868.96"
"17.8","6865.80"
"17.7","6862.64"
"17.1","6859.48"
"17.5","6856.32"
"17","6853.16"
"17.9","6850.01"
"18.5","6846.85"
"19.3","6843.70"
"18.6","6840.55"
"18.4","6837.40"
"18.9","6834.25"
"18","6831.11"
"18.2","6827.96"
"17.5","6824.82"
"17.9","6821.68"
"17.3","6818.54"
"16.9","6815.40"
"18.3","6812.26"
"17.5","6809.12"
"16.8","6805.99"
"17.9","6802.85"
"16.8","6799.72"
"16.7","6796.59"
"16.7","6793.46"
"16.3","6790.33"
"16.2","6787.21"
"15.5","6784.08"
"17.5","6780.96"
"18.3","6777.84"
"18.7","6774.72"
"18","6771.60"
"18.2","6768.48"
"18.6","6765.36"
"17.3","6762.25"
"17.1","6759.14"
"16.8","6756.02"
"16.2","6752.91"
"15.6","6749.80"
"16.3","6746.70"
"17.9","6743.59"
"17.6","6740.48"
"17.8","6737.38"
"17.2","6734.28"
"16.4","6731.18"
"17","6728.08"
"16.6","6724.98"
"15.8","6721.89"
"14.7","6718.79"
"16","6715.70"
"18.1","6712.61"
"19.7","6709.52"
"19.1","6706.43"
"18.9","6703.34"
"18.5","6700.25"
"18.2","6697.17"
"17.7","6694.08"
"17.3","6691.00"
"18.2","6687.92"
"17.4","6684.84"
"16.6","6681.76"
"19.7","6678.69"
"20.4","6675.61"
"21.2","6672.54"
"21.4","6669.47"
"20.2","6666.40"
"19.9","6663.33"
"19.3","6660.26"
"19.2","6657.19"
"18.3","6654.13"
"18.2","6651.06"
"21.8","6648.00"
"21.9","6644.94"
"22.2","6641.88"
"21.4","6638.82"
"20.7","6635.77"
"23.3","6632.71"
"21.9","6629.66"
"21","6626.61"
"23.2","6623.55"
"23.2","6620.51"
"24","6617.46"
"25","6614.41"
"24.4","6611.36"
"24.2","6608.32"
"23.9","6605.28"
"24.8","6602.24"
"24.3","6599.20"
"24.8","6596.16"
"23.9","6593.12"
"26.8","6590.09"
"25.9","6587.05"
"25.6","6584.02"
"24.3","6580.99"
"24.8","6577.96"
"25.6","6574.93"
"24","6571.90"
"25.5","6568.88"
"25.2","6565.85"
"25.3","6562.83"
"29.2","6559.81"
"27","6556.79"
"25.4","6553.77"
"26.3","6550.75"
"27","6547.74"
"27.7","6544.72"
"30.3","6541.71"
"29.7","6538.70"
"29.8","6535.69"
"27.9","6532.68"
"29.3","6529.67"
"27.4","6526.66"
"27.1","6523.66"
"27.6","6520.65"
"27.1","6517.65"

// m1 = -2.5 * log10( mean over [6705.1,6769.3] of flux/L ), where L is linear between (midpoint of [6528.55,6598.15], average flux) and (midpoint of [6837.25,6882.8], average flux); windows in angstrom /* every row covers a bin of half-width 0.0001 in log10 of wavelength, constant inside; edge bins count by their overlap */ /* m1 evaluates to 0.26 mag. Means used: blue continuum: 26.5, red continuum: 18.4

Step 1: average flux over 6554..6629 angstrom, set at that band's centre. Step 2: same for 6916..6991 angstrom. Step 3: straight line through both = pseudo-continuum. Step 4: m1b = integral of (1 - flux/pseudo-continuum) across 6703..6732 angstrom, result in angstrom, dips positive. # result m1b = 9.25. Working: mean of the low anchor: 24.8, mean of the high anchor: 26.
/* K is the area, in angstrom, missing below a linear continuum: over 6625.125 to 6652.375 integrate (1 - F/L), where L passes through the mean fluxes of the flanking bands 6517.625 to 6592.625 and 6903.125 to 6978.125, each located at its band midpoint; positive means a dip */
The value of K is 5.2 angstrom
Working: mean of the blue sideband 26.8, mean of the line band 21.4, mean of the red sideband 24.8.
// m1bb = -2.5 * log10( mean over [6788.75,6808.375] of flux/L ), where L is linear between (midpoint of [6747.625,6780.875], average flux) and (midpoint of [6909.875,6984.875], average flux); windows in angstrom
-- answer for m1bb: 0.13 mag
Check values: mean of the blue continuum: 17.5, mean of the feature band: 16.9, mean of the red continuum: 25.5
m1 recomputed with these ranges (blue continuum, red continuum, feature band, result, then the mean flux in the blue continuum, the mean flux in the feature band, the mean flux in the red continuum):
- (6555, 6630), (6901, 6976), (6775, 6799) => 0.41 mag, 24.8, 16.9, 24.6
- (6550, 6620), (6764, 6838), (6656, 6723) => 0.16 mag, 25.2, 18.5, 17.5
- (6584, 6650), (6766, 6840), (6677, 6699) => 0.18 mag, 23.5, 17.9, 17.5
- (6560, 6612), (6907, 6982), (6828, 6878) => 0.35 mag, 25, 18.3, 25.2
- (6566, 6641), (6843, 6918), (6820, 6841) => 0.11 mag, 24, 18.2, 19.4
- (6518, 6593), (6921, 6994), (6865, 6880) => 0.37 mag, 26.8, 18.9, 26.5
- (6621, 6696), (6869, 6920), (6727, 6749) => 0.18 mag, 20.1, 17.1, 20.2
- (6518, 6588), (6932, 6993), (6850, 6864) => 0.48 mag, 26.9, 17.4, 27.1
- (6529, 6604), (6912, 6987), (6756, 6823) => 0.44 mag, 26.4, 17.3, 25.7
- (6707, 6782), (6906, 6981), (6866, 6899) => 0.17 mag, 17.2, 19.4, 25.1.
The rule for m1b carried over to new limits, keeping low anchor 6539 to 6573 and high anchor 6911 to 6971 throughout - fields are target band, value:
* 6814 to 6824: 3.2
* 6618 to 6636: 2.7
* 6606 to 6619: 1.0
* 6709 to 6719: 3.4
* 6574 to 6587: 0.7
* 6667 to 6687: 5.2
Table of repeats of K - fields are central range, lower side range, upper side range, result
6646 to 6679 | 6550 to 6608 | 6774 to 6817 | 3.2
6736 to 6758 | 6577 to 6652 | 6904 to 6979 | 6.6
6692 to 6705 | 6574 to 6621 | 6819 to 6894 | 2.3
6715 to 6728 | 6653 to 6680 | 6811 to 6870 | 2.3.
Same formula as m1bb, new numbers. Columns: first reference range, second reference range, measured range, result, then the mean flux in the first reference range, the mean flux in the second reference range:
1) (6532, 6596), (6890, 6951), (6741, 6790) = 0.380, 26.5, 22.8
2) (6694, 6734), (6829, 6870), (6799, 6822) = 0.029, 17.4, 18.1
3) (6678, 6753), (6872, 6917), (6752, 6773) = 0.040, 17.4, 20.3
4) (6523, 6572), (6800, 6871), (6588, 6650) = 0.078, 27.4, 17.9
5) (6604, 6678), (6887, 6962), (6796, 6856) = 0.262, 21.6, 23.2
